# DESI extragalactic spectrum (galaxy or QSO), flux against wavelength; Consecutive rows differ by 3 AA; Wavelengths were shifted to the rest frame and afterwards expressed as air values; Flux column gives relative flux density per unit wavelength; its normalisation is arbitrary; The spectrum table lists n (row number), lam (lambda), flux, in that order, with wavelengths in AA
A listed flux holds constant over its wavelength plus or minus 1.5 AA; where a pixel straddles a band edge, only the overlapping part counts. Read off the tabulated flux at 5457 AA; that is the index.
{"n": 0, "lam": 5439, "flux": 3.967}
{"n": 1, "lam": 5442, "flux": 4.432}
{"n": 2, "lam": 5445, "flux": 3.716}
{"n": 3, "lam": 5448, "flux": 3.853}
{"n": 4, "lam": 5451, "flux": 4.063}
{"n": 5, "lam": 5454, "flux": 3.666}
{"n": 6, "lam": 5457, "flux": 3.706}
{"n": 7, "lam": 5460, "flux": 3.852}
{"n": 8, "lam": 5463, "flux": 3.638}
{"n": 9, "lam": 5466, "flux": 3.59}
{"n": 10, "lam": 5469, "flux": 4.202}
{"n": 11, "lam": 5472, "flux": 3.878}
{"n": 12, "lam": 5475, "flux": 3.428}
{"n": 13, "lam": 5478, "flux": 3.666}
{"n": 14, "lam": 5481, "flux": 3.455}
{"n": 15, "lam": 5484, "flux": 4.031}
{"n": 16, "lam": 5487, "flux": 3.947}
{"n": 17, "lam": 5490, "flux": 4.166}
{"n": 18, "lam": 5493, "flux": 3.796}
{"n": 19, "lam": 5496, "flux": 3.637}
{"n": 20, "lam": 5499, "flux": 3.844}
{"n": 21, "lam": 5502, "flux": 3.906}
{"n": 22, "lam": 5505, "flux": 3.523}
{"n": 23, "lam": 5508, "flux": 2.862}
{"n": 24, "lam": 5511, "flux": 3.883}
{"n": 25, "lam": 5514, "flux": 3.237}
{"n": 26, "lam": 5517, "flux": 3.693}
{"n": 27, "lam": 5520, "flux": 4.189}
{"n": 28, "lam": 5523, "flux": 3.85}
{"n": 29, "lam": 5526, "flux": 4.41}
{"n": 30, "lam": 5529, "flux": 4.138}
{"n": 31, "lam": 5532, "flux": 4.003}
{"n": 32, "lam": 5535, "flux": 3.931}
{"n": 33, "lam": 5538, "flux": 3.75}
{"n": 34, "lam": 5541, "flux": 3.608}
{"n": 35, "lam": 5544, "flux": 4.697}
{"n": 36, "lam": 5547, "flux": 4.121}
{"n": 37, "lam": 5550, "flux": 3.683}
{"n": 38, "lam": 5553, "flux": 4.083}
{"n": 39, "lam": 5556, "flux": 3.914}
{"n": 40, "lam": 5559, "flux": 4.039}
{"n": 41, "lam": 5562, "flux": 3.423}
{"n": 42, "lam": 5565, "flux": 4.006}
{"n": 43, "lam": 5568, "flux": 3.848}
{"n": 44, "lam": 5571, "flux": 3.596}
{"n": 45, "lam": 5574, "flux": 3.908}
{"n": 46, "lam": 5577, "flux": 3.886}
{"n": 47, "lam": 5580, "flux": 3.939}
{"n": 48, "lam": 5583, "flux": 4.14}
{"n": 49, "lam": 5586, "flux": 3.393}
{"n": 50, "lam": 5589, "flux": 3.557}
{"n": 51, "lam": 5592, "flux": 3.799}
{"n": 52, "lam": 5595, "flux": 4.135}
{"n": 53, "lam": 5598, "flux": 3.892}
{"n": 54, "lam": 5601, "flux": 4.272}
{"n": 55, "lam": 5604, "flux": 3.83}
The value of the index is 3.706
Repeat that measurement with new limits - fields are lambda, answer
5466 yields 3.59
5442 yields 4.432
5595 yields 4.135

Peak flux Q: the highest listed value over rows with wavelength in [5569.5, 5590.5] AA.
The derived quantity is 4.14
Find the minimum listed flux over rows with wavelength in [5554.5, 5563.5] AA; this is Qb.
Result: 3.423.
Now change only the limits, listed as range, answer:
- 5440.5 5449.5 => 3.716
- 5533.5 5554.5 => 3.608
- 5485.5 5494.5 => 3.796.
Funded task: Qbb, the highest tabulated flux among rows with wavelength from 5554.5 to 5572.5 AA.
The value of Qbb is 4.039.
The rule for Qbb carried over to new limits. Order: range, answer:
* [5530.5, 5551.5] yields 4.697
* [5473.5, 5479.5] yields 3.666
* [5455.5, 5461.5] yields 3.852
